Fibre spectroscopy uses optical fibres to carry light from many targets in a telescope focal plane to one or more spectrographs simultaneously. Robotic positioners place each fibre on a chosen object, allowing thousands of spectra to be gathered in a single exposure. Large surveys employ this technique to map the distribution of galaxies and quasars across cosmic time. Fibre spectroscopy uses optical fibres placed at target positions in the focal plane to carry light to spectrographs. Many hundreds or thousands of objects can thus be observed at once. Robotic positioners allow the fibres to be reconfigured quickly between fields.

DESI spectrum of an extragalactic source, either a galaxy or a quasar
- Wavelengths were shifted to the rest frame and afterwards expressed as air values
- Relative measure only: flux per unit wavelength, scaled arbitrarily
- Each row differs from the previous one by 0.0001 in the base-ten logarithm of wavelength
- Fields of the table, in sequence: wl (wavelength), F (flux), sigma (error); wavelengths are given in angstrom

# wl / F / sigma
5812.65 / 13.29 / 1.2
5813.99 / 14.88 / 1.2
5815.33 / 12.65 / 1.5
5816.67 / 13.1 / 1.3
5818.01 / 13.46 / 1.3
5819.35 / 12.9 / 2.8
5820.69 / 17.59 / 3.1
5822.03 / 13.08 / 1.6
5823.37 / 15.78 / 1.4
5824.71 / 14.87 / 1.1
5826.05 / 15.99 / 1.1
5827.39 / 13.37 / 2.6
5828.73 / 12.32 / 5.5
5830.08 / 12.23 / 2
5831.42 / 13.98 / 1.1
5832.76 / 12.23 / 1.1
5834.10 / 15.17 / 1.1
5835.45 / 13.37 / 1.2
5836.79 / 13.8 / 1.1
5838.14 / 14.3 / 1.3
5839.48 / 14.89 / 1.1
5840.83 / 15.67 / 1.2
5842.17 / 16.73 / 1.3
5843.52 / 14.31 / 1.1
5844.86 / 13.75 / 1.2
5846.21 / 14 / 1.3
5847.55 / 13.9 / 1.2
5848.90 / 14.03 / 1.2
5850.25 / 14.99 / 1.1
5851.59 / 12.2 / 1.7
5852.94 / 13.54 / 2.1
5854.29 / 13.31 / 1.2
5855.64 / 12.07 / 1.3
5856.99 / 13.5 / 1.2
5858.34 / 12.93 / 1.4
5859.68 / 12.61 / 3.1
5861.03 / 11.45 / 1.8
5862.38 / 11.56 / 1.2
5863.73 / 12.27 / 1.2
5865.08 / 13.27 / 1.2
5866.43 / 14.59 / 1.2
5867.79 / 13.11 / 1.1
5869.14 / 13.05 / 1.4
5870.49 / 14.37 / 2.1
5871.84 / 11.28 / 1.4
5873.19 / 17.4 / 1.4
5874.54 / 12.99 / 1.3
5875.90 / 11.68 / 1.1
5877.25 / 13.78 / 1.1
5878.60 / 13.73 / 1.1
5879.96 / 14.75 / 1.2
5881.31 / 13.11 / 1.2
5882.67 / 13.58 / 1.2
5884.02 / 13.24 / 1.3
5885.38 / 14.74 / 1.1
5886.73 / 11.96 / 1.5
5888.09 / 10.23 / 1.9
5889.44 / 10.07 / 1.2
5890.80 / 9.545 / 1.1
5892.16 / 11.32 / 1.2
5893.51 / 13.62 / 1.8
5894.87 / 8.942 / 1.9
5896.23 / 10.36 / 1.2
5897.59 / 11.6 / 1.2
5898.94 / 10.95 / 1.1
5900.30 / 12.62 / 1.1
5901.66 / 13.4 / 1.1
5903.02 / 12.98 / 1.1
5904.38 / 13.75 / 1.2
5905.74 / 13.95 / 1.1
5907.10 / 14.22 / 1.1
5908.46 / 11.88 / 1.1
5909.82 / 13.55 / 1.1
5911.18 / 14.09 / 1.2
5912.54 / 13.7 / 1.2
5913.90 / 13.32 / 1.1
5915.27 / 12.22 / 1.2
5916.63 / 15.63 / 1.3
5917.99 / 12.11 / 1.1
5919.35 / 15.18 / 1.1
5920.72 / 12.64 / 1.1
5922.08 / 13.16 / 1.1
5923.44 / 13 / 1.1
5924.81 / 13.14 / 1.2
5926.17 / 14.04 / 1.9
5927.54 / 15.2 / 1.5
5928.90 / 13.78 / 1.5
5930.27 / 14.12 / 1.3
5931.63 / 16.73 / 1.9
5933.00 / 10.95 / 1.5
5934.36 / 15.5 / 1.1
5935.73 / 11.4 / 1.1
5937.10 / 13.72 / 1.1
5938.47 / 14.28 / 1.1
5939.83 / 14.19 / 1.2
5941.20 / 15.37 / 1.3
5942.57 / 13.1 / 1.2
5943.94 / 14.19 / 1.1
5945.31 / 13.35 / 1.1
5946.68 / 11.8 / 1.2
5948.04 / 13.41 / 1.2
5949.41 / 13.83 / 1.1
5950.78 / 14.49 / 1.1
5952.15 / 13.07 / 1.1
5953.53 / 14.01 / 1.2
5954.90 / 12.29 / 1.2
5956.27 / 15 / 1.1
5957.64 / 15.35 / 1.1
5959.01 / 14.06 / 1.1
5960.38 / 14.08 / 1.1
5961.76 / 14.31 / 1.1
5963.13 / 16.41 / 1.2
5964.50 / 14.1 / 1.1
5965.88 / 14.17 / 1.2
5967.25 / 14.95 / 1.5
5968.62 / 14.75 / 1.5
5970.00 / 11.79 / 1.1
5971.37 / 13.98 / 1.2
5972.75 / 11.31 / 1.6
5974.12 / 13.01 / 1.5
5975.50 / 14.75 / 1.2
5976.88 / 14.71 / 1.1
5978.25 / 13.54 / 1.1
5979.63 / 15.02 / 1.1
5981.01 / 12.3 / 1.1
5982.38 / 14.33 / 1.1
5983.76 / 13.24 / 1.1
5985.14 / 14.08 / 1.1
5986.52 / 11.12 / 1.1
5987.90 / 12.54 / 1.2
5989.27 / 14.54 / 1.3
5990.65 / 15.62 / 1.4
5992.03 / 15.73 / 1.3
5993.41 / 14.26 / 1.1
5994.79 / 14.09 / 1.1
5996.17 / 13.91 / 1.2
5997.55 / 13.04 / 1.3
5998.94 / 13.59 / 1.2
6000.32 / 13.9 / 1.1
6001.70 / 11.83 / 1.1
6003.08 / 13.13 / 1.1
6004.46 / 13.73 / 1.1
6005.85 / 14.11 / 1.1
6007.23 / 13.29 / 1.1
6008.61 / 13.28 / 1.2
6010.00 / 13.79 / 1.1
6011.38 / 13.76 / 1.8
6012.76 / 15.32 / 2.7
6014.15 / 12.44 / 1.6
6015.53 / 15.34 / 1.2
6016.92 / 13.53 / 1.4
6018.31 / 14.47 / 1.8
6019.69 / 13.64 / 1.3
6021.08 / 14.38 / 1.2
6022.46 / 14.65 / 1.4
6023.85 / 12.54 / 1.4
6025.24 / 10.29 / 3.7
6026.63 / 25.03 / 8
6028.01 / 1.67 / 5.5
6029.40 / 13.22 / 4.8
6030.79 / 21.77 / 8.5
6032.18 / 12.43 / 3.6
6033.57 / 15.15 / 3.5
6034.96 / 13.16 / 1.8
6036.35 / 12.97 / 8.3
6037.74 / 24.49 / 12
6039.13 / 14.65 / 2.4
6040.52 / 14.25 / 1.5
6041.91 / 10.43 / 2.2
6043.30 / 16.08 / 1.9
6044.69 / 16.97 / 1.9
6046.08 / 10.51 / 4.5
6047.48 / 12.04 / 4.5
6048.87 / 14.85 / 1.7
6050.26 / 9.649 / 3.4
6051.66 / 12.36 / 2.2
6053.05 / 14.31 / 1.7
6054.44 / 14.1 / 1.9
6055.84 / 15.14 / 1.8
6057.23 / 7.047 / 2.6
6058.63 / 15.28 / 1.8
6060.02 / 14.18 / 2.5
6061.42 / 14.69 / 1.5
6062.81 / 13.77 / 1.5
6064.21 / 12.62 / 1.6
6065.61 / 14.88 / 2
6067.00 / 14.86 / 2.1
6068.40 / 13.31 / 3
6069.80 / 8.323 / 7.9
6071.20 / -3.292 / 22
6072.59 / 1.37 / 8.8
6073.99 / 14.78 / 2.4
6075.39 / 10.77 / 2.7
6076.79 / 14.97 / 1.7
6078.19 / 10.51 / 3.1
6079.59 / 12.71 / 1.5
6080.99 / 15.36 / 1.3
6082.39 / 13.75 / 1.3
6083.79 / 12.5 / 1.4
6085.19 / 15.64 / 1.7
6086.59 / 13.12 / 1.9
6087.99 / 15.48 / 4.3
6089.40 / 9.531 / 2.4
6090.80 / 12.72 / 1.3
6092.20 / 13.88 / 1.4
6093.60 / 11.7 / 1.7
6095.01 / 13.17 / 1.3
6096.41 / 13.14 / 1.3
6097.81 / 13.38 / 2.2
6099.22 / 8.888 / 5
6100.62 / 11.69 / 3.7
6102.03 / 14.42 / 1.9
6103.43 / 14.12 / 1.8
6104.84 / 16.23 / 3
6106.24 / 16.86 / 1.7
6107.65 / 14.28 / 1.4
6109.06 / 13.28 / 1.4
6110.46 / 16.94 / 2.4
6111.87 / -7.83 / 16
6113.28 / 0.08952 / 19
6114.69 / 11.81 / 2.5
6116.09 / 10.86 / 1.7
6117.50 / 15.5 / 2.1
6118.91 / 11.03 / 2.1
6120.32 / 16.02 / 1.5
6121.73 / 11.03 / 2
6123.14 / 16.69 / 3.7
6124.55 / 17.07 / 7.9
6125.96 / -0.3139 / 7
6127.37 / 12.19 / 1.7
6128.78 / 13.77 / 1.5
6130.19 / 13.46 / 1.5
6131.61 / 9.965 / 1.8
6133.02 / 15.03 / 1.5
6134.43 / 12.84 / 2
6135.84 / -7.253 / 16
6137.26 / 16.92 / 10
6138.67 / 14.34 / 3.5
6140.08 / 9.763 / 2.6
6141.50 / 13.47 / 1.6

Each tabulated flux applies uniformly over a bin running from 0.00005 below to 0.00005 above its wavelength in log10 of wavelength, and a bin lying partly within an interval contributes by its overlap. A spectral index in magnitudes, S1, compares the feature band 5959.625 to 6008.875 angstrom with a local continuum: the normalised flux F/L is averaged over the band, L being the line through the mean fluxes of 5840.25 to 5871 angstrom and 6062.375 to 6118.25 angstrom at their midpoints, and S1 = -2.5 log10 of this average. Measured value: -0.10 mag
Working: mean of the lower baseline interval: 13.5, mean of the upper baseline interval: 11.7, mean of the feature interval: 13.8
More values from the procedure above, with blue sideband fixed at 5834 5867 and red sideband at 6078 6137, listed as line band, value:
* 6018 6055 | -0.14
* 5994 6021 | -0.10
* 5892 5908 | 0.08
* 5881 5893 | 0.12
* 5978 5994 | -0.10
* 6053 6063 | -0.11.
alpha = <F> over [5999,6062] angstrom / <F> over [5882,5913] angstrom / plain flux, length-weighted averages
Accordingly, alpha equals 1.12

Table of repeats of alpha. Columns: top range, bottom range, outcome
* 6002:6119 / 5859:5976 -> 0.97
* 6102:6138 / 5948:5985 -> 0.81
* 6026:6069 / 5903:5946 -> 1.02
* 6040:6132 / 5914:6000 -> 0.88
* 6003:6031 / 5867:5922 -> 1.08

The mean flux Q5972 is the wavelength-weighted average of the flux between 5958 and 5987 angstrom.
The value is 13.8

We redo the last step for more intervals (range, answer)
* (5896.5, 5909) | 12.7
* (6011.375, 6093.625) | 13.2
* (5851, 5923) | 12.9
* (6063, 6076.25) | 9.95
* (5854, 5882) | 13.2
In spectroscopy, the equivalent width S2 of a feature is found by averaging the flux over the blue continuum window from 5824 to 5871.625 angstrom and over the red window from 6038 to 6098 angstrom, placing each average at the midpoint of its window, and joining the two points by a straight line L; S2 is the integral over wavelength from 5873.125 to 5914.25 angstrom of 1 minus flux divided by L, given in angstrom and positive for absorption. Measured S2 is 2.3 angstrom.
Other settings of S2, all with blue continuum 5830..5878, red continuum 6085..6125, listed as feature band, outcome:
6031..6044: -2.5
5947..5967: -1.6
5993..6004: -0.5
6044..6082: 1.5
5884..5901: 2.5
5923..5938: -0.7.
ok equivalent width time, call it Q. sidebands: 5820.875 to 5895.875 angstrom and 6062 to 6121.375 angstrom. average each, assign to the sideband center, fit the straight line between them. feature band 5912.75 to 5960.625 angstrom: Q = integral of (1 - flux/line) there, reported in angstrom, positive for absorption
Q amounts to -3.5 angstrom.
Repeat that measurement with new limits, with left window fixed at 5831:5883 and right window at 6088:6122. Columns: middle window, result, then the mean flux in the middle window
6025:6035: -1.6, 14.3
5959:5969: -1.4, 14.6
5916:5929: -0.6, 13.8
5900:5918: -0.3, 13.4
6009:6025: -1.8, 13.9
